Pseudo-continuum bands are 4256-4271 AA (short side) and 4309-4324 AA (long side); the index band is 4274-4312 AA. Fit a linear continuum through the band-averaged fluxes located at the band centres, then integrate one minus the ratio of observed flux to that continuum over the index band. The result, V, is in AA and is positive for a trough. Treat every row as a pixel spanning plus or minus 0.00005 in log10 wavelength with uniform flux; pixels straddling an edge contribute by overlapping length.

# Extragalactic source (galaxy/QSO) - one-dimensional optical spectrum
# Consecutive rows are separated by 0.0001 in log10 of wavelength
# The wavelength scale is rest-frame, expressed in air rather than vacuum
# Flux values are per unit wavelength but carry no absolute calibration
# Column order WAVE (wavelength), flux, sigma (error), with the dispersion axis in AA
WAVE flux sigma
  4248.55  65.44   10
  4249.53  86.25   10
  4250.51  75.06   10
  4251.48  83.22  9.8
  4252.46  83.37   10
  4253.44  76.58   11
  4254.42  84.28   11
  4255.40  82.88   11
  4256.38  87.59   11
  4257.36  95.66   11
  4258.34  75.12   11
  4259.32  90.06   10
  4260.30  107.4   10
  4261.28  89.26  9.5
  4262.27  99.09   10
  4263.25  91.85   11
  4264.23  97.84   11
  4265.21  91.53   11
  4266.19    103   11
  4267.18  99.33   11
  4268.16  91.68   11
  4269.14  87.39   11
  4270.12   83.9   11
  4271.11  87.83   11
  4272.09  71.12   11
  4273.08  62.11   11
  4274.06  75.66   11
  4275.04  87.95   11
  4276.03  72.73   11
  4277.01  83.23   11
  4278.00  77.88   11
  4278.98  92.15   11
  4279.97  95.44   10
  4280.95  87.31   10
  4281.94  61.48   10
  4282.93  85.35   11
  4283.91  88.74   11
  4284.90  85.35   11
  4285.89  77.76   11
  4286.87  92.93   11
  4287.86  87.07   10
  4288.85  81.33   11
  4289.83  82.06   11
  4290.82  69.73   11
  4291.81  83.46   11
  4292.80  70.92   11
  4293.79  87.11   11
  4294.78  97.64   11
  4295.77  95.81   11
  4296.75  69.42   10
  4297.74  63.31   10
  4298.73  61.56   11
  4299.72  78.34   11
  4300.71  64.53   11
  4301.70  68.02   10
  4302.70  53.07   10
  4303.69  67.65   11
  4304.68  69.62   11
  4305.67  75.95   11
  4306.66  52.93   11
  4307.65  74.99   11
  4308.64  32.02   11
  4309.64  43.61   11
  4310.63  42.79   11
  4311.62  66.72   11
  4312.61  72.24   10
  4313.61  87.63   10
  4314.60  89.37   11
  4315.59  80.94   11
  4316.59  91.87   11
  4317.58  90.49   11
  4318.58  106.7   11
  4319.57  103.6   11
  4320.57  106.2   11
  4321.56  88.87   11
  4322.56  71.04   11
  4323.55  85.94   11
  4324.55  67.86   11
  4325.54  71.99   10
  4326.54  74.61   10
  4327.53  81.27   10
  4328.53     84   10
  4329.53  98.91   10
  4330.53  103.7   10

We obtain 5.3 AA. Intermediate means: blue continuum 92.6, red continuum 81.4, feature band 74.4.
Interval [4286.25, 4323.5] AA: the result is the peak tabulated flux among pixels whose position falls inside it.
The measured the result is 106.7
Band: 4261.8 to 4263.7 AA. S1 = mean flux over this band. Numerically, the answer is 95.6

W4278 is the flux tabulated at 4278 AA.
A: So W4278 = 77.88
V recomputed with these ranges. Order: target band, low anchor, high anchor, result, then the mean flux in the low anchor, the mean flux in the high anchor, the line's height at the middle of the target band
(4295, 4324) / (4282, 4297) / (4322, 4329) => 1.8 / 83.3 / 76.8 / 79.6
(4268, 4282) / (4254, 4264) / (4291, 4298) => 0.8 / 90.5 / 81.2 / 86.3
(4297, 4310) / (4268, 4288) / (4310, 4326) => 3.2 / 82.4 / 82.5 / 82.5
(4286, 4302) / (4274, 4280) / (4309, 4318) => 0.0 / 83.2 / 73.2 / 78.5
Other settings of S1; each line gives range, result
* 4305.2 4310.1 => 55.9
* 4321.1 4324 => 81.8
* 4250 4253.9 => 79.7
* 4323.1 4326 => 75.2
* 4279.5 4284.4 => 83.7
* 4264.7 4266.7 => 97.1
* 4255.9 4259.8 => 87.1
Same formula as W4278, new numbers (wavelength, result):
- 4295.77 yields 95.81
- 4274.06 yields 75.66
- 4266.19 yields 103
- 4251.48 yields 83.22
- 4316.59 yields 91.87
